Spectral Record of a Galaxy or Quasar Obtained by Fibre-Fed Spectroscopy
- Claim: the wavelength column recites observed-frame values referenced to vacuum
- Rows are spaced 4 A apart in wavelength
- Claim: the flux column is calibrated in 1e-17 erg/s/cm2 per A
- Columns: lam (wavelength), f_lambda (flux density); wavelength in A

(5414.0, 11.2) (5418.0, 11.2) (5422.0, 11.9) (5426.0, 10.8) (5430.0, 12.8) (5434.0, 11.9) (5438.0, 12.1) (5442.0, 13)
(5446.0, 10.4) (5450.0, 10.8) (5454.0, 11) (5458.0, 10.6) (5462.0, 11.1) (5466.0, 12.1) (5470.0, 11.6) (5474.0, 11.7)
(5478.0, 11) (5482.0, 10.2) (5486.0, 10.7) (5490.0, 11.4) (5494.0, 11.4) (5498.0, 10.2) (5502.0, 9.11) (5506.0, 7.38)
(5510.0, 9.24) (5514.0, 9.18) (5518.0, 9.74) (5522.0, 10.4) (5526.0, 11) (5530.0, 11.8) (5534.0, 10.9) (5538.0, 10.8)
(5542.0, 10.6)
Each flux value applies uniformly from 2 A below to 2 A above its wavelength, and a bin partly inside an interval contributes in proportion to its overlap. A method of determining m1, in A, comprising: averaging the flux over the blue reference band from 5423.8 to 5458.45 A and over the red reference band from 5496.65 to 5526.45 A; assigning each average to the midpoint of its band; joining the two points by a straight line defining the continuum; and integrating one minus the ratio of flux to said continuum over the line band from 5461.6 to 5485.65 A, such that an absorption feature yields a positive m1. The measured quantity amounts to -1.6 A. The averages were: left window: 11.5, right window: 9.44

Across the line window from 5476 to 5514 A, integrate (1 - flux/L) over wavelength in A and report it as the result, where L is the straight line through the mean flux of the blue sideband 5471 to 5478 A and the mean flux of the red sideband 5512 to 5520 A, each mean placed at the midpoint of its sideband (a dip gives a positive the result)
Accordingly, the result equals 1.7 A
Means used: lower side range 11.5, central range 10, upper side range 9.46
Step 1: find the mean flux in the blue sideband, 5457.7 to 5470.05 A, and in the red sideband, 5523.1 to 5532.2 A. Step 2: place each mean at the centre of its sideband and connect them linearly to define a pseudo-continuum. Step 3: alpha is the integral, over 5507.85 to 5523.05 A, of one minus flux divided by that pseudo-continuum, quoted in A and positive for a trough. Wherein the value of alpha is 2.3 A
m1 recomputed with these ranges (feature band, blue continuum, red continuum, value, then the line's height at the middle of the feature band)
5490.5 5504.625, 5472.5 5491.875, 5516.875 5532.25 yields 0.88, 10.9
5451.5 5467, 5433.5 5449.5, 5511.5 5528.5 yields 0.33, 11.4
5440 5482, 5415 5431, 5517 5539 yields 0.09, 11.3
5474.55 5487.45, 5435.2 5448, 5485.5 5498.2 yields 0.55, 11.2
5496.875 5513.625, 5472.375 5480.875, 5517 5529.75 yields 2.96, 10.9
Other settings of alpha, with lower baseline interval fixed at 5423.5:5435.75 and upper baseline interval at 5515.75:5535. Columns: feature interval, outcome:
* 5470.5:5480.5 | 0.0 A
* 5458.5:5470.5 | 0.0 A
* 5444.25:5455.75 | 0.9 A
